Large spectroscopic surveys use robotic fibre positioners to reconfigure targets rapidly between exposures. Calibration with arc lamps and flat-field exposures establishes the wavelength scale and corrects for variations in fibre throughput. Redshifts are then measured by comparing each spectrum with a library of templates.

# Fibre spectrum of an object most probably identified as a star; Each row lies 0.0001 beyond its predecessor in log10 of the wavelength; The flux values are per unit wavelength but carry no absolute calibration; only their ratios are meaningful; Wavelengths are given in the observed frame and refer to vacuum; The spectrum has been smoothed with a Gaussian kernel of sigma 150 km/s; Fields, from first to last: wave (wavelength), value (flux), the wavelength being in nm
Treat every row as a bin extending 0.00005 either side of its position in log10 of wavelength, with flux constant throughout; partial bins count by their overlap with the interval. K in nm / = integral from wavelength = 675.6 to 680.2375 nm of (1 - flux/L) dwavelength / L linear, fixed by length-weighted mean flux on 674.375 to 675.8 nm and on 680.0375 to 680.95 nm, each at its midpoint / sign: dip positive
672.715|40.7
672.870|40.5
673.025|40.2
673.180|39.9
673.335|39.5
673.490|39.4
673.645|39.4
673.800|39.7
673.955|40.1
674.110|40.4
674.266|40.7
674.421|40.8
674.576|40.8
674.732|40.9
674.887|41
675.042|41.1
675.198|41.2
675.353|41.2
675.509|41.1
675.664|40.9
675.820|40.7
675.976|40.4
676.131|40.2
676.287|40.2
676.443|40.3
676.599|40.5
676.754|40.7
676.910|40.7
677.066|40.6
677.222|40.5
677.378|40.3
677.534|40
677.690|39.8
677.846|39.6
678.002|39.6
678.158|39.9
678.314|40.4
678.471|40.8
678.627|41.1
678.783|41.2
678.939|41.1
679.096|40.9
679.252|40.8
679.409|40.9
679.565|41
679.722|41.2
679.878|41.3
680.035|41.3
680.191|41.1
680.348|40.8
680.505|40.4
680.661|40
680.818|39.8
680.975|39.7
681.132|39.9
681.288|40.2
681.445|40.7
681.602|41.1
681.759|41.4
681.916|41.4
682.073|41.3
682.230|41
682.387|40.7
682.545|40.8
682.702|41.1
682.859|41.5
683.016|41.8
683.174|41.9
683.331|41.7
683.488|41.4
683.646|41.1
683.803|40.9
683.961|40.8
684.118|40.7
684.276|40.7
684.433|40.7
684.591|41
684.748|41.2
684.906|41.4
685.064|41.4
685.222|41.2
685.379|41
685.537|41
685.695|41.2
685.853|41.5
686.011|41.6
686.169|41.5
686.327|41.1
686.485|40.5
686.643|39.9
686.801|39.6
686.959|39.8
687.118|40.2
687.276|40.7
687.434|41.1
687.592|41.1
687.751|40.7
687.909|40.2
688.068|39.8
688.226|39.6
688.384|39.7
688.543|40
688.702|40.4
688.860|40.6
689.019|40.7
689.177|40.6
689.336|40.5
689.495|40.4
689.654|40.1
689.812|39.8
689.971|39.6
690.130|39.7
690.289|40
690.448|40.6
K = 0.01 nm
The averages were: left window 41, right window 40.5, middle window 40.6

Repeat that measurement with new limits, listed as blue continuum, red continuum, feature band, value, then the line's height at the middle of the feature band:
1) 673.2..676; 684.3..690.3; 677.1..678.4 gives 0.02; 40.5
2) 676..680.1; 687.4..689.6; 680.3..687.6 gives -0.08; 40.5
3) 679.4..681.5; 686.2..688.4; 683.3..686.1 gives -0.05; 40.4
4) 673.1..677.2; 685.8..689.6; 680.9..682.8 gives -0.01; 40.5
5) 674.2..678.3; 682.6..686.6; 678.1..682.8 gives 0.01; 40.9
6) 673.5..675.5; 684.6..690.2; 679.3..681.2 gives 0.00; 40.6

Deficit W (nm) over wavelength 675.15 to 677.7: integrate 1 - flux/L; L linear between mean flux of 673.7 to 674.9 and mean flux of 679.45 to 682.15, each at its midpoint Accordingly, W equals 0.00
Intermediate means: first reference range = 40.5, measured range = 40.6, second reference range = 40.8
